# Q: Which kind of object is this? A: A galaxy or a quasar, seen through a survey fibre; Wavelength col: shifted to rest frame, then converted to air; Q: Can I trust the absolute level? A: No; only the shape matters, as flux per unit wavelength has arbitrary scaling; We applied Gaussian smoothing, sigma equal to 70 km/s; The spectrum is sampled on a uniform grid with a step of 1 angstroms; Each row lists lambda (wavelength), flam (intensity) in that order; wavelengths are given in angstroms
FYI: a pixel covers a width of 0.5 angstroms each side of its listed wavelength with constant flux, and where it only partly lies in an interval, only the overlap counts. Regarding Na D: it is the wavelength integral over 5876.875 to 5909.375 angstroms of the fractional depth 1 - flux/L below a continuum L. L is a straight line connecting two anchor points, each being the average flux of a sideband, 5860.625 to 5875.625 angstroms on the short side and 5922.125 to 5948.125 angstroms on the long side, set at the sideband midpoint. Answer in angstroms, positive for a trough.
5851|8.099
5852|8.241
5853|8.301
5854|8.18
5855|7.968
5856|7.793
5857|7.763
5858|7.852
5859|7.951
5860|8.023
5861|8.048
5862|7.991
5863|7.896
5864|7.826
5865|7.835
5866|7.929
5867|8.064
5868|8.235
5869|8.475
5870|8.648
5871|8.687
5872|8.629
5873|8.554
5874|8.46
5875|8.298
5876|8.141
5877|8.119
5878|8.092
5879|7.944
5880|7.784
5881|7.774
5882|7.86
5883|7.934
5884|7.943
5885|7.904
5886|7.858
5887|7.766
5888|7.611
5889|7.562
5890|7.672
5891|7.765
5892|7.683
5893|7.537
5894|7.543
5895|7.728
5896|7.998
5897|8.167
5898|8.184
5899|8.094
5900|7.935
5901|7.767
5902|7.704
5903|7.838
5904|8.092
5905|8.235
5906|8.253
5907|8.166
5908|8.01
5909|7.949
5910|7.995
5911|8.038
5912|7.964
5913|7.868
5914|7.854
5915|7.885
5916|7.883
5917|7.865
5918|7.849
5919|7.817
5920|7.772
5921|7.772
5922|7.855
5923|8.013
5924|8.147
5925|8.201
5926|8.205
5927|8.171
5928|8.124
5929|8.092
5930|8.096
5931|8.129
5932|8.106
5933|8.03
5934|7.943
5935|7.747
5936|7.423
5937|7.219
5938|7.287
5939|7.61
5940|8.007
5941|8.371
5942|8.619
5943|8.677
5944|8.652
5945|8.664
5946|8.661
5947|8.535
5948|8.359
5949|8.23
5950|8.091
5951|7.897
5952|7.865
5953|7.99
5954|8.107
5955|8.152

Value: 1.2 angstroms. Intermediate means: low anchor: 8.24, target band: 7.89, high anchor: 8.11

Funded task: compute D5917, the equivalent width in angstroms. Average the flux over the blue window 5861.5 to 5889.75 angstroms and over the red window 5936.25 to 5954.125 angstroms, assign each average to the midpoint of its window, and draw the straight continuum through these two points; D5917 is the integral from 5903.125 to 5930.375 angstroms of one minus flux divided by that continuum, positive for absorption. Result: 0.37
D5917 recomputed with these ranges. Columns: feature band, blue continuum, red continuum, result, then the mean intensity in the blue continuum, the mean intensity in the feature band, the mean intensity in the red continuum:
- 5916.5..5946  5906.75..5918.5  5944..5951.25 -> 0.5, 7.94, 8.03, 8.38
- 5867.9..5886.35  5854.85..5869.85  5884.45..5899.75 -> -0.6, 7.99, 8.18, 7.81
